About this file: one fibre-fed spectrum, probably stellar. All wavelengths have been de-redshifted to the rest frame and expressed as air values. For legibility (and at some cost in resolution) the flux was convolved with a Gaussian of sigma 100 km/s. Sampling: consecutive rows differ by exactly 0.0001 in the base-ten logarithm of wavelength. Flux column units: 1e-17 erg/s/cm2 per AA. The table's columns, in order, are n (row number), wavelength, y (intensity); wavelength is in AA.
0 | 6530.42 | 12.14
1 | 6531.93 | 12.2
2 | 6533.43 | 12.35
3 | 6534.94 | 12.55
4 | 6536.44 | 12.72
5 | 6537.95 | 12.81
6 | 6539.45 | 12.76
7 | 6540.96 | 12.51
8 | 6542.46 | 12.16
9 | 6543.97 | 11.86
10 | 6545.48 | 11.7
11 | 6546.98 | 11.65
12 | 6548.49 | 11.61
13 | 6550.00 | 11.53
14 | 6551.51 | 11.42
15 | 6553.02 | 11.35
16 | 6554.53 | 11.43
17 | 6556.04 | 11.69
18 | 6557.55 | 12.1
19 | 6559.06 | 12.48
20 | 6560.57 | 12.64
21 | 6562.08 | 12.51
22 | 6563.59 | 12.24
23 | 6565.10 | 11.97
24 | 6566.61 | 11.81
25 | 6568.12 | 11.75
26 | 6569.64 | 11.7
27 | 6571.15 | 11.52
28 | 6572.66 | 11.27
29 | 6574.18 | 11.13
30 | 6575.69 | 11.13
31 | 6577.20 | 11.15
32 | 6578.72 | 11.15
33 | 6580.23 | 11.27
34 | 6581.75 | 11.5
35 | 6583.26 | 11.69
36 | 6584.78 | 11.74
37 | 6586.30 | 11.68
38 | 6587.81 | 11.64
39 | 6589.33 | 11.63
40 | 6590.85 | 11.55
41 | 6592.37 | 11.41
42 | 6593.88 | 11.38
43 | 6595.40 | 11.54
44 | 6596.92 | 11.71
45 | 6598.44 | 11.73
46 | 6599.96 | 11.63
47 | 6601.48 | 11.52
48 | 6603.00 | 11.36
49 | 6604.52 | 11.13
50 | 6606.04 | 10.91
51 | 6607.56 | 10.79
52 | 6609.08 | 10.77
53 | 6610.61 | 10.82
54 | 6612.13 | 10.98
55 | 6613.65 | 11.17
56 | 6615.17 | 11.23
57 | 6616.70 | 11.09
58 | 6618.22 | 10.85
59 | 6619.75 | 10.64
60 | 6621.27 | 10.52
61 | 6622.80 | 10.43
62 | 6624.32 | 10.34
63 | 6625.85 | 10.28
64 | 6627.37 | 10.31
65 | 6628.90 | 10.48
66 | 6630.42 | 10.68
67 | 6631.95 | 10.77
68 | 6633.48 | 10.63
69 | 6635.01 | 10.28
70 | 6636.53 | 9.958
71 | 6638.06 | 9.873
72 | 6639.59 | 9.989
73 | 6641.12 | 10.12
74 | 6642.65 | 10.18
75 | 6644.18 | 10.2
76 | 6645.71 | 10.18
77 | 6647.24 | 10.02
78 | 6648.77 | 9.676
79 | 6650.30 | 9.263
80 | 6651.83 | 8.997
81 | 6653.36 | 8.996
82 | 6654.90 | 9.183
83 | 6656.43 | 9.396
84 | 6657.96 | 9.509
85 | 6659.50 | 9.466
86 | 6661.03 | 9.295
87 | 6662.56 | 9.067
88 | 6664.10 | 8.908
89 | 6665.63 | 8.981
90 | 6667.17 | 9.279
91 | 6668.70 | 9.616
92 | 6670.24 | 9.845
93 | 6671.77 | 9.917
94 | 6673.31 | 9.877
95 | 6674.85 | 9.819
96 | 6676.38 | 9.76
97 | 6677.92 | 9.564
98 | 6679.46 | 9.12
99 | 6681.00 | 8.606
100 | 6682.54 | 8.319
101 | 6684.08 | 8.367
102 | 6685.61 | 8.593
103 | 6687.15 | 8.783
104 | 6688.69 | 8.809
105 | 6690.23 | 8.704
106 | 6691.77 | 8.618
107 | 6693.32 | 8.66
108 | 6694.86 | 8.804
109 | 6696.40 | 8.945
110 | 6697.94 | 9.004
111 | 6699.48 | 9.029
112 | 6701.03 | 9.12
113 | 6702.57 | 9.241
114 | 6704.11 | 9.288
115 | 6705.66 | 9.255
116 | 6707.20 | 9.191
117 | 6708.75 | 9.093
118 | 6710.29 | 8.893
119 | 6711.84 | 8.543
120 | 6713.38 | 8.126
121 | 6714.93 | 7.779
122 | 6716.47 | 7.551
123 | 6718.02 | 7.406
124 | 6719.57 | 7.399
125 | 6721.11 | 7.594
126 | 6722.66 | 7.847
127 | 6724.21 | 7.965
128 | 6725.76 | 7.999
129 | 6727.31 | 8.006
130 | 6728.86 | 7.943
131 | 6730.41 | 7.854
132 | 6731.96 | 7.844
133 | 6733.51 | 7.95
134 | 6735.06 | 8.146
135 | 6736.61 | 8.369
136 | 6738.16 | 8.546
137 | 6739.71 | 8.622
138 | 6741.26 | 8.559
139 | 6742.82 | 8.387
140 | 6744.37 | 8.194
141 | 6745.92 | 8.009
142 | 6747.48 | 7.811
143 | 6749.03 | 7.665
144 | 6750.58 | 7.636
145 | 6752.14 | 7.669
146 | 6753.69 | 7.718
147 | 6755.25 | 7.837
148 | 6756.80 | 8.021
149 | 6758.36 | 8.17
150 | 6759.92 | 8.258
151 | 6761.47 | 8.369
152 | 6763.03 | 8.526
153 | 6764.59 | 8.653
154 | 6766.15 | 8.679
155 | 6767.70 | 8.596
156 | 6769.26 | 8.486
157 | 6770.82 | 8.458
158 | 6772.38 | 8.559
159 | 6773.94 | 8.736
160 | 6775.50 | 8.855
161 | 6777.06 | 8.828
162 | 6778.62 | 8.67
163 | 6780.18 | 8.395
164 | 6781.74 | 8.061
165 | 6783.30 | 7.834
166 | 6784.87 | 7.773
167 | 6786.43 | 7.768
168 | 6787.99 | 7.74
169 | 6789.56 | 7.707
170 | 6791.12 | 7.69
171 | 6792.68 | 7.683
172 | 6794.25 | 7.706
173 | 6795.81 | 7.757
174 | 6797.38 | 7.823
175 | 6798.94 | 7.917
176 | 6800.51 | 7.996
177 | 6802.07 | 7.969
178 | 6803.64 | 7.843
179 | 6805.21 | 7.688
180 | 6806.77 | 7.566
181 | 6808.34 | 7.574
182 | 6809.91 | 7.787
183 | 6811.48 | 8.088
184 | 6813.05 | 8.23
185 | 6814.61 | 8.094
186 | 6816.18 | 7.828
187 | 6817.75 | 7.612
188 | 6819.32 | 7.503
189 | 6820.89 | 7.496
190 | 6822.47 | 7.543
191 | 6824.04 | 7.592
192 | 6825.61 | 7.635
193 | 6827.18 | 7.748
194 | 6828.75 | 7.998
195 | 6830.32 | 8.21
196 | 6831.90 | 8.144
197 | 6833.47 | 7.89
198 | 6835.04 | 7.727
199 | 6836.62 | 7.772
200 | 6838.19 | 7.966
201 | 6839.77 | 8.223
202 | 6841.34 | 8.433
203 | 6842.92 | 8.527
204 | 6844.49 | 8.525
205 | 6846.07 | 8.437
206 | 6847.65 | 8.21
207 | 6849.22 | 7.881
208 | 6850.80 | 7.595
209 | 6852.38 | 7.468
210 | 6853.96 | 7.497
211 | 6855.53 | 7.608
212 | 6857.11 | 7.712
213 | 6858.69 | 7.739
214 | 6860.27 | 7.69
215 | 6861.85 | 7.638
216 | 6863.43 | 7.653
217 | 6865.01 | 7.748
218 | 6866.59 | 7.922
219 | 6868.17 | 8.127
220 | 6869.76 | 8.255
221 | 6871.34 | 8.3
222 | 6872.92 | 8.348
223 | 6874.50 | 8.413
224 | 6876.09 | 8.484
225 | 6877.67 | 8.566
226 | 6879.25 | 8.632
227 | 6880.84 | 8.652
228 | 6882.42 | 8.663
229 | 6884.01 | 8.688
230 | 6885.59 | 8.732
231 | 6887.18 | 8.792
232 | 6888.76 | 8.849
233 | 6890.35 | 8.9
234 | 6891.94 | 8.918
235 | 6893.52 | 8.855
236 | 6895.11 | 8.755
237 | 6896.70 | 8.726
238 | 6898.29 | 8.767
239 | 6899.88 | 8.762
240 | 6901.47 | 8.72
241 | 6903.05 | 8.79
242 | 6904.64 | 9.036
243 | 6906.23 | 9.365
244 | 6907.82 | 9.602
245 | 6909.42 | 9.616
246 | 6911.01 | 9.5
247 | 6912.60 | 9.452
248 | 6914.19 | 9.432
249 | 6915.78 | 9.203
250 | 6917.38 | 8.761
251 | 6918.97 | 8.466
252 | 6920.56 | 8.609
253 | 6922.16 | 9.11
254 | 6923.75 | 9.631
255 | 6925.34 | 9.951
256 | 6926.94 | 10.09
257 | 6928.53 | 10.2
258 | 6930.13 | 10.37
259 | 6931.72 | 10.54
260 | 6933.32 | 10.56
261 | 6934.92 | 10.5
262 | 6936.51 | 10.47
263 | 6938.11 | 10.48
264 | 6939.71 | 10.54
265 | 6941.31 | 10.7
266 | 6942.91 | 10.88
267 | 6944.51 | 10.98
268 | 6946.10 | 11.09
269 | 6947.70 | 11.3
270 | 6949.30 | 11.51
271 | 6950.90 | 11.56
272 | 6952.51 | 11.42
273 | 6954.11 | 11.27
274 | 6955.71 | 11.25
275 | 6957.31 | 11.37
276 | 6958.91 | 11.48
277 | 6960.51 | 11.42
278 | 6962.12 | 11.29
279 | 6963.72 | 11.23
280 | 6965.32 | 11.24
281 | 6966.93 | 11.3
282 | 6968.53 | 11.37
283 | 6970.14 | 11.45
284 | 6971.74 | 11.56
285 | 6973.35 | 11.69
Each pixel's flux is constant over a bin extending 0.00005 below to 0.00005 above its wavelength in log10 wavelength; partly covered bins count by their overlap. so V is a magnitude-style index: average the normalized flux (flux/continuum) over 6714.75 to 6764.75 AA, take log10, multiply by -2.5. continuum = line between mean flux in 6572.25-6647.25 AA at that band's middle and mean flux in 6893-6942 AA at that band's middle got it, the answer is 0.28 mag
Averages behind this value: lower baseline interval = 10.9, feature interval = 8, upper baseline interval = 9.54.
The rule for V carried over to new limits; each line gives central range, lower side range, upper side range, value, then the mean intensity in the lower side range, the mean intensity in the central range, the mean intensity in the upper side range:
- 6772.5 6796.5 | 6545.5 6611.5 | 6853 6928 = 0.19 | 11.5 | 8.09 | 8.68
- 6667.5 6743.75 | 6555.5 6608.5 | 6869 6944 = 0.23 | 11.6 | 8.64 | 9.28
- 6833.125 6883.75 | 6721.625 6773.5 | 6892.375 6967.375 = 0.16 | 8.16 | 8.08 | 10.1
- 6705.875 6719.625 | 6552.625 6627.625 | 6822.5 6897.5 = 0.19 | 11.4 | 8.3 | 8.18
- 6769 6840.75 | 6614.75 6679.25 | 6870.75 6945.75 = 0.20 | 9.92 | 7.96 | 9.34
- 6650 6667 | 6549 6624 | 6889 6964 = 0.21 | 11.4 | 9.19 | 10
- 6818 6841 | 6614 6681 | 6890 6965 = 0.27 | 9.91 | 7.82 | 10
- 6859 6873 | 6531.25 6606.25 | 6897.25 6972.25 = 0.31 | 11.8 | 7.94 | 10.3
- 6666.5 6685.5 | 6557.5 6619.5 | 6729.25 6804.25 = 0.06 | 11.5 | 9.32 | 8.13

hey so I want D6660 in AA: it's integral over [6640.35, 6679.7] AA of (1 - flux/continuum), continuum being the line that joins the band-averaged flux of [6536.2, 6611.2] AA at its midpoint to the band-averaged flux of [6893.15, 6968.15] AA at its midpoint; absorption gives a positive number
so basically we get 6.1 AA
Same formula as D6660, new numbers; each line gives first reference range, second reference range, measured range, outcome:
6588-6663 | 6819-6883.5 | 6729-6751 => 2.67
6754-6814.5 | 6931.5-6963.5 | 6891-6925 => 4.18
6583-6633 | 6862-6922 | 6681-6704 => 3.53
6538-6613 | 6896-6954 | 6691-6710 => 3.44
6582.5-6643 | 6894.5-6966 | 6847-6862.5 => 3.95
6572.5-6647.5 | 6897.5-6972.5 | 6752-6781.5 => 6.17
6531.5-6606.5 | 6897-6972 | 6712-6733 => 6.26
